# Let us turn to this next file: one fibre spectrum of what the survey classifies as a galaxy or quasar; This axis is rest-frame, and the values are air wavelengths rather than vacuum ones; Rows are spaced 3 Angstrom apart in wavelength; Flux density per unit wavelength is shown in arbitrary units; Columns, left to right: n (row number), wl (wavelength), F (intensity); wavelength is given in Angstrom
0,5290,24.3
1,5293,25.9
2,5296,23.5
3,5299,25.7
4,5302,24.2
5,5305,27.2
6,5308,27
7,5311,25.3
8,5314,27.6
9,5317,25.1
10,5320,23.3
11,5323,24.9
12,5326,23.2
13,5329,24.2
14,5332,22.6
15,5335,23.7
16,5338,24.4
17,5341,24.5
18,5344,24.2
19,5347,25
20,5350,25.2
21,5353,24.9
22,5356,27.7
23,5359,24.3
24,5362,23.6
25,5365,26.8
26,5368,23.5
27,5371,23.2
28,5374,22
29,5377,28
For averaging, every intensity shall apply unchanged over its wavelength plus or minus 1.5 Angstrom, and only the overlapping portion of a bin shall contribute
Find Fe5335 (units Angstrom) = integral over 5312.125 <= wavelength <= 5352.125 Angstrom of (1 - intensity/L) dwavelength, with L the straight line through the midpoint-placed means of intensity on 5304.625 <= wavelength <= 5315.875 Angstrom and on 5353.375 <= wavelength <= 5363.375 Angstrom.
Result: 2.35 Angstrom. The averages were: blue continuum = 26.7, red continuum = 25.2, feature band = 24.5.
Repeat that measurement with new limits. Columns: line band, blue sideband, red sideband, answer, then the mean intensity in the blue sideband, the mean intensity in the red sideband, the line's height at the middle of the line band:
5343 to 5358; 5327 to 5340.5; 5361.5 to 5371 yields -0.8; 23.8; 24.5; 24.2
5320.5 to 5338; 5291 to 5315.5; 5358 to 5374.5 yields 0.9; 25.8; 24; 25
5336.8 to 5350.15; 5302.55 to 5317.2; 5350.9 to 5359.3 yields 0.7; 26.4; 25.8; 26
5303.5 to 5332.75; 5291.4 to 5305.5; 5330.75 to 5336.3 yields -1.3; 25.2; 23.2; 24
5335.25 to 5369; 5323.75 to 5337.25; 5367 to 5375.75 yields -2.4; 23.6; 23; 23.3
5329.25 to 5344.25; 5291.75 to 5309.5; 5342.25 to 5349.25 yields 0.6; 25.6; 24.7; 24.8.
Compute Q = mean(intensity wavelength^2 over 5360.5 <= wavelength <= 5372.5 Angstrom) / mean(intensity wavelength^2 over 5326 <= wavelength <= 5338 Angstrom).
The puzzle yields 1.0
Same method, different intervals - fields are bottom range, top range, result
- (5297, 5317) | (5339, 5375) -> 0.96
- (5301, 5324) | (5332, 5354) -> 0.96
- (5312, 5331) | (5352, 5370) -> 1.03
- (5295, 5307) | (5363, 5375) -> 0.97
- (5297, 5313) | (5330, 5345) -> 0.93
